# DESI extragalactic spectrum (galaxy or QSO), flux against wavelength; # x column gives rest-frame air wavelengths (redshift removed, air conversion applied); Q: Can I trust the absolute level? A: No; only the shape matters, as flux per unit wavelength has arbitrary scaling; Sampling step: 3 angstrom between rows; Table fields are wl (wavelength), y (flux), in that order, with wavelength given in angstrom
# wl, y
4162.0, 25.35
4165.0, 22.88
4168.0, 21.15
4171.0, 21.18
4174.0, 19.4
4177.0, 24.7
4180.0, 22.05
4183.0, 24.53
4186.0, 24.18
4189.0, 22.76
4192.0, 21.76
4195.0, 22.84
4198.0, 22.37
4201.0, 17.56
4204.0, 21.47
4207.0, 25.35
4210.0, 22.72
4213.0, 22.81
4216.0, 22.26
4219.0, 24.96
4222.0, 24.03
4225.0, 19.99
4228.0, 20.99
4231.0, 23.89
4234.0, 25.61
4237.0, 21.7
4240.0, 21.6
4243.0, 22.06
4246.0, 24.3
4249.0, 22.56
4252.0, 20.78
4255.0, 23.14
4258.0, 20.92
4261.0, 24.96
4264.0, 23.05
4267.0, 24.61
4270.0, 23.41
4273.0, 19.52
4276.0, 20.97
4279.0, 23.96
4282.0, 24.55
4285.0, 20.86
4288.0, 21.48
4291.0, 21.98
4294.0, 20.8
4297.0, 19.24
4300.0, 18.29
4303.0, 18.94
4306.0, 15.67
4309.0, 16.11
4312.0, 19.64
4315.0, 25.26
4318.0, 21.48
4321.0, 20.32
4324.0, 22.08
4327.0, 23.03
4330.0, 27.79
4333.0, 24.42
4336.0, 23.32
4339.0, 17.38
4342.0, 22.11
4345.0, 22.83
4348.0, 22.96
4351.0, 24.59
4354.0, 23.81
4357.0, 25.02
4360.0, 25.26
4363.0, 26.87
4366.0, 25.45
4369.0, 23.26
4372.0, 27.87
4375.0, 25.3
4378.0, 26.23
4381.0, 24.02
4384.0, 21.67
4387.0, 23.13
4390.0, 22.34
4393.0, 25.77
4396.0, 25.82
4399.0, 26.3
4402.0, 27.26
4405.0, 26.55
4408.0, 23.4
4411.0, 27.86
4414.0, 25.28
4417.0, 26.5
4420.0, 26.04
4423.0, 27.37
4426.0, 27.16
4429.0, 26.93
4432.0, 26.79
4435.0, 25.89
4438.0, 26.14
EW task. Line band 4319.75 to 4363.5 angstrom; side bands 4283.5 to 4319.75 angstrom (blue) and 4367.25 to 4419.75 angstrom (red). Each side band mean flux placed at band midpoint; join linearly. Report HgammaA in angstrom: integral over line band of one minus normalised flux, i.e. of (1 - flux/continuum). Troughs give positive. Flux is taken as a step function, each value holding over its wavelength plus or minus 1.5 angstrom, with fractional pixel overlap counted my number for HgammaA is -2.2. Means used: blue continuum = 20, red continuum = 25.2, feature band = 23.4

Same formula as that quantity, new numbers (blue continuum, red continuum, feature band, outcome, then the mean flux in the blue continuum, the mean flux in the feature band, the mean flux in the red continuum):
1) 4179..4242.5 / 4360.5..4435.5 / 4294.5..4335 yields 5.58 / 22.6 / 21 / 25.6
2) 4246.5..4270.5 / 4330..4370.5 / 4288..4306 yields 2.83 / 23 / 19.6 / 23.8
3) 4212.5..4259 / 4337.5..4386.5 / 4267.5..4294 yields 1.15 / 22.6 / 22.1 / 24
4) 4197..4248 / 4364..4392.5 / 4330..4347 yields 1.01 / 22.6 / 22.5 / 24.5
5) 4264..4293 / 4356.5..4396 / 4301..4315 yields 2.84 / 22.4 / 18.4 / 24.8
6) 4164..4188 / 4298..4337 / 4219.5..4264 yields -1.58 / 22.5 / 22.7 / 21.2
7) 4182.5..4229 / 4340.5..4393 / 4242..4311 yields 5.64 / 22.5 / 21.4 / 24.3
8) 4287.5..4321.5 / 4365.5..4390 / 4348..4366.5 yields -1.44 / 19.9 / 25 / 24.4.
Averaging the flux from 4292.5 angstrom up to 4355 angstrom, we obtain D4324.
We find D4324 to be 21.4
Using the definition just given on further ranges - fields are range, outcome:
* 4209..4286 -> 22.7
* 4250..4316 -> 21.3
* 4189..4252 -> 22.5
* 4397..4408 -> 26.2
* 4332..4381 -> 24.2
